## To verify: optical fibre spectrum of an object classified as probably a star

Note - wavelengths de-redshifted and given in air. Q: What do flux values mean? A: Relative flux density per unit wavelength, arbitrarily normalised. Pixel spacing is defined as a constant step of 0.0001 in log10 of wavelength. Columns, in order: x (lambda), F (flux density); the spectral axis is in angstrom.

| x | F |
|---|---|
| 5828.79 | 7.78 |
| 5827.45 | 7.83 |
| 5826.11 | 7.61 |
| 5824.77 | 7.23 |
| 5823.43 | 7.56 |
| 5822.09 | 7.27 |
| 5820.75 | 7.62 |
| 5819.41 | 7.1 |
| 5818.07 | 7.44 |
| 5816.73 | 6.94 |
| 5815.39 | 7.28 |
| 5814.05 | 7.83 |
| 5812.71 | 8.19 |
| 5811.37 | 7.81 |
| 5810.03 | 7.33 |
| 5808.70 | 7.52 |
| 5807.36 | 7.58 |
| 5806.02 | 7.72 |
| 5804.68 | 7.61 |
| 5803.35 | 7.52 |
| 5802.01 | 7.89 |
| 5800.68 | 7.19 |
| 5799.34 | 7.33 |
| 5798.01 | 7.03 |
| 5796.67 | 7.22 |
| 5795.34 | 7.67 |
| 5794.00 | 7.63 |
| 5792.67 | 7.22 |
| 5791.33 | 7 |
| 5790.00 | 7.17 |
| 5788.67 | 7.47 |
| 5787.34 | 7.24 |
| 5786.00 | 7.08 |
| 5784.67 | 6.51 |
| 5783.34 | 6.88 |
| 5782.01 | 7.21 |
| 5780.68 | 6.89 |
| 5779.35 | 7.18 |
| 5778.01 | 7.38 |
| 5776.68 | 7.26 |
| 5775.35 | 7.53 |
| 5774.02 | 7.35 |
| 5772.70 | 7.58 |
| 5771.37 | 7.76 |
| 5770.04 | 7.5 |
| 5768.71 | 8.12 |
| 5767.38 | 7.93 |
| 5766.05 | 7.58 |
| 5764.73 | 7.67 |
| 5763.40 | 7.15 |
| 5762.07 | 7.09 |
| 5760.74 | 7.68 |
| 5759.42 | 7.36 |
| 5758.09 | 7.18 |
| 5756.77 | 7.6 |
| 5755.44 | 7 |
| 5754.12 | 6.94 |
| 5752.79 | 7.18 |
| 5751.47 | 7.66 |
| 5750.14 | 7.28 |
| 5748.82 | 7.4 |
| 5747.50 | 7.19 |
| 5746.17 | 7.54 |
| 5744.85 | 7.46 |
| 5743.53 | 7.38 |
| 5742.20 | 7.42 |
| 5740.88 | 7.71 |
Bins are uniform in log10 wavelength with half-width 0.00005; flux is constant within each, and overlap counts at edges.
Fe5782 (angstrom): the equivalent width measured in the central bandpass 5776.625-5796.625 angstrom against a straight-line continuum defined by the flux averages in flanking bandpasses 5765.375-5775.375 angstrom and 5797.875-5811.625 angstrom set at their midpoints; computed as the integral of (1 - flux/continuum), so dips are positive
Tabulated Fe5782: 1.1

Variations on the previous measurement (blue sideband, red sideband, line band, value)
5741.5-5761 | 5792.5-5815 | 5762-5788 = 0.3 angstrom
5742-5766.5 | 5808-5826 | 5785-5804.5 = 0.3 angstrom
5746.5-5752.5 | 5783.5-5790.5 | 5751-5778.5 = -0.7 angstrom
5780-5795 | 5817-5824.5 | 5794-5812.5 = -0.7 angstrom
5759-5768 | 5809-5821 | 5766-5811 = 0.7 angstrom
